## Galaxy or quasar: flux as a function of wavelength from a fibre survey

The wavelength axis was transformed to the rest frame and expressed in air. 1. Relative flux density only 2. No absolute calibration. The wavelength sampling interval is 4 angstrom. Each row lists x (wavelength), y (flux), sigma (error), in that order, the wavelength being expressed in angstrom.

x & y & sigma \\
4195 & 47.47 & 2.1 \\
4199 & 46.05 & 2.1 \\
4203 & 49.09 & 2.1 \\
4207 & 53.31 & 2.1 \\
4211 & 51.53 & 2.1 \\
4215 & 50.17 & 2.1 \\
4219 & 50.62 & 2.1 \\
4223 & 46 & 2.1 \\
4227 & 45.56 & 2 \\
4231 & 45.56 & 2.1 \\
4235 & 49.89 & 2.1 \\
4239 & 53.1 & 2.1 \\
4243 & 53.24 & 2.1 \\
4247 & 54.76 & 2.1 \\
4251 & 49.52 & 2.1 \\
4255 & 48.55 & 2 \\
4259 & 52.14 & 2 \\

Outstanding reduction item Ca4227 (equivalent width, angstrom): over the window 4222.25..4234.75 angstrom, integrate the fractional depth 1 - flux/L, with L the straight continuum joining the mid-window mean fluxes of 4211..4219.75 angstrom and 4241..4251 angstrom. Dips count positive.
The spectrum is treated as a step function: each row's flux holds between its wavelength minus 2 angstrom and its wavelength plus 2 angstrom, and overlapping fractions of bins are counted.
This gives 1.3 angstrom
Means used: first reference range 50.6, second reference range 53.1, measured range 46.3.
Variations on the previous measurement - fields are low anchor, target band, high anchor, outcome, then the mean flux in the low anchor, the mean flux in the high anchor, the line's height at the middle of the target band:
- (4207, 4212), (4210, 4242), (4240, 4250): 2.24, 52.2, 53.5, 52.8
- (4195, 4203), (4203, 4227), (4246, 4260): -0.78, 47.2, 50.9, 48.3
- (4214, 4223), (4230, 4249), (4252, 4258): -0.86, 49.4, 49.3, 49.4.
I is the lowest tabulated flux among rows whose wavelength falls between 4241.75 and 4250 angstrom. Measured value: 53.24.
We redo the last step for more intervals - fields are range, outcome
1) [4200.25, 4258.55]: 45.56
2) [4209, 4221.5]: 50.17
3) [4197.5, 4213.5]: 46.05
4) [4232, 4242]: 49.89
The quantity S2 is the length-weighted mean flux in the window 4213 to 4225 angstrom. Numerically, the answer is 48.9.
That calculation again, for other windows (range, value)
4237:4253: 52.7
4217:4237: 47.5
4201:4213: 51.3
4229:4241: 49.5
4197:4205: 47.6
